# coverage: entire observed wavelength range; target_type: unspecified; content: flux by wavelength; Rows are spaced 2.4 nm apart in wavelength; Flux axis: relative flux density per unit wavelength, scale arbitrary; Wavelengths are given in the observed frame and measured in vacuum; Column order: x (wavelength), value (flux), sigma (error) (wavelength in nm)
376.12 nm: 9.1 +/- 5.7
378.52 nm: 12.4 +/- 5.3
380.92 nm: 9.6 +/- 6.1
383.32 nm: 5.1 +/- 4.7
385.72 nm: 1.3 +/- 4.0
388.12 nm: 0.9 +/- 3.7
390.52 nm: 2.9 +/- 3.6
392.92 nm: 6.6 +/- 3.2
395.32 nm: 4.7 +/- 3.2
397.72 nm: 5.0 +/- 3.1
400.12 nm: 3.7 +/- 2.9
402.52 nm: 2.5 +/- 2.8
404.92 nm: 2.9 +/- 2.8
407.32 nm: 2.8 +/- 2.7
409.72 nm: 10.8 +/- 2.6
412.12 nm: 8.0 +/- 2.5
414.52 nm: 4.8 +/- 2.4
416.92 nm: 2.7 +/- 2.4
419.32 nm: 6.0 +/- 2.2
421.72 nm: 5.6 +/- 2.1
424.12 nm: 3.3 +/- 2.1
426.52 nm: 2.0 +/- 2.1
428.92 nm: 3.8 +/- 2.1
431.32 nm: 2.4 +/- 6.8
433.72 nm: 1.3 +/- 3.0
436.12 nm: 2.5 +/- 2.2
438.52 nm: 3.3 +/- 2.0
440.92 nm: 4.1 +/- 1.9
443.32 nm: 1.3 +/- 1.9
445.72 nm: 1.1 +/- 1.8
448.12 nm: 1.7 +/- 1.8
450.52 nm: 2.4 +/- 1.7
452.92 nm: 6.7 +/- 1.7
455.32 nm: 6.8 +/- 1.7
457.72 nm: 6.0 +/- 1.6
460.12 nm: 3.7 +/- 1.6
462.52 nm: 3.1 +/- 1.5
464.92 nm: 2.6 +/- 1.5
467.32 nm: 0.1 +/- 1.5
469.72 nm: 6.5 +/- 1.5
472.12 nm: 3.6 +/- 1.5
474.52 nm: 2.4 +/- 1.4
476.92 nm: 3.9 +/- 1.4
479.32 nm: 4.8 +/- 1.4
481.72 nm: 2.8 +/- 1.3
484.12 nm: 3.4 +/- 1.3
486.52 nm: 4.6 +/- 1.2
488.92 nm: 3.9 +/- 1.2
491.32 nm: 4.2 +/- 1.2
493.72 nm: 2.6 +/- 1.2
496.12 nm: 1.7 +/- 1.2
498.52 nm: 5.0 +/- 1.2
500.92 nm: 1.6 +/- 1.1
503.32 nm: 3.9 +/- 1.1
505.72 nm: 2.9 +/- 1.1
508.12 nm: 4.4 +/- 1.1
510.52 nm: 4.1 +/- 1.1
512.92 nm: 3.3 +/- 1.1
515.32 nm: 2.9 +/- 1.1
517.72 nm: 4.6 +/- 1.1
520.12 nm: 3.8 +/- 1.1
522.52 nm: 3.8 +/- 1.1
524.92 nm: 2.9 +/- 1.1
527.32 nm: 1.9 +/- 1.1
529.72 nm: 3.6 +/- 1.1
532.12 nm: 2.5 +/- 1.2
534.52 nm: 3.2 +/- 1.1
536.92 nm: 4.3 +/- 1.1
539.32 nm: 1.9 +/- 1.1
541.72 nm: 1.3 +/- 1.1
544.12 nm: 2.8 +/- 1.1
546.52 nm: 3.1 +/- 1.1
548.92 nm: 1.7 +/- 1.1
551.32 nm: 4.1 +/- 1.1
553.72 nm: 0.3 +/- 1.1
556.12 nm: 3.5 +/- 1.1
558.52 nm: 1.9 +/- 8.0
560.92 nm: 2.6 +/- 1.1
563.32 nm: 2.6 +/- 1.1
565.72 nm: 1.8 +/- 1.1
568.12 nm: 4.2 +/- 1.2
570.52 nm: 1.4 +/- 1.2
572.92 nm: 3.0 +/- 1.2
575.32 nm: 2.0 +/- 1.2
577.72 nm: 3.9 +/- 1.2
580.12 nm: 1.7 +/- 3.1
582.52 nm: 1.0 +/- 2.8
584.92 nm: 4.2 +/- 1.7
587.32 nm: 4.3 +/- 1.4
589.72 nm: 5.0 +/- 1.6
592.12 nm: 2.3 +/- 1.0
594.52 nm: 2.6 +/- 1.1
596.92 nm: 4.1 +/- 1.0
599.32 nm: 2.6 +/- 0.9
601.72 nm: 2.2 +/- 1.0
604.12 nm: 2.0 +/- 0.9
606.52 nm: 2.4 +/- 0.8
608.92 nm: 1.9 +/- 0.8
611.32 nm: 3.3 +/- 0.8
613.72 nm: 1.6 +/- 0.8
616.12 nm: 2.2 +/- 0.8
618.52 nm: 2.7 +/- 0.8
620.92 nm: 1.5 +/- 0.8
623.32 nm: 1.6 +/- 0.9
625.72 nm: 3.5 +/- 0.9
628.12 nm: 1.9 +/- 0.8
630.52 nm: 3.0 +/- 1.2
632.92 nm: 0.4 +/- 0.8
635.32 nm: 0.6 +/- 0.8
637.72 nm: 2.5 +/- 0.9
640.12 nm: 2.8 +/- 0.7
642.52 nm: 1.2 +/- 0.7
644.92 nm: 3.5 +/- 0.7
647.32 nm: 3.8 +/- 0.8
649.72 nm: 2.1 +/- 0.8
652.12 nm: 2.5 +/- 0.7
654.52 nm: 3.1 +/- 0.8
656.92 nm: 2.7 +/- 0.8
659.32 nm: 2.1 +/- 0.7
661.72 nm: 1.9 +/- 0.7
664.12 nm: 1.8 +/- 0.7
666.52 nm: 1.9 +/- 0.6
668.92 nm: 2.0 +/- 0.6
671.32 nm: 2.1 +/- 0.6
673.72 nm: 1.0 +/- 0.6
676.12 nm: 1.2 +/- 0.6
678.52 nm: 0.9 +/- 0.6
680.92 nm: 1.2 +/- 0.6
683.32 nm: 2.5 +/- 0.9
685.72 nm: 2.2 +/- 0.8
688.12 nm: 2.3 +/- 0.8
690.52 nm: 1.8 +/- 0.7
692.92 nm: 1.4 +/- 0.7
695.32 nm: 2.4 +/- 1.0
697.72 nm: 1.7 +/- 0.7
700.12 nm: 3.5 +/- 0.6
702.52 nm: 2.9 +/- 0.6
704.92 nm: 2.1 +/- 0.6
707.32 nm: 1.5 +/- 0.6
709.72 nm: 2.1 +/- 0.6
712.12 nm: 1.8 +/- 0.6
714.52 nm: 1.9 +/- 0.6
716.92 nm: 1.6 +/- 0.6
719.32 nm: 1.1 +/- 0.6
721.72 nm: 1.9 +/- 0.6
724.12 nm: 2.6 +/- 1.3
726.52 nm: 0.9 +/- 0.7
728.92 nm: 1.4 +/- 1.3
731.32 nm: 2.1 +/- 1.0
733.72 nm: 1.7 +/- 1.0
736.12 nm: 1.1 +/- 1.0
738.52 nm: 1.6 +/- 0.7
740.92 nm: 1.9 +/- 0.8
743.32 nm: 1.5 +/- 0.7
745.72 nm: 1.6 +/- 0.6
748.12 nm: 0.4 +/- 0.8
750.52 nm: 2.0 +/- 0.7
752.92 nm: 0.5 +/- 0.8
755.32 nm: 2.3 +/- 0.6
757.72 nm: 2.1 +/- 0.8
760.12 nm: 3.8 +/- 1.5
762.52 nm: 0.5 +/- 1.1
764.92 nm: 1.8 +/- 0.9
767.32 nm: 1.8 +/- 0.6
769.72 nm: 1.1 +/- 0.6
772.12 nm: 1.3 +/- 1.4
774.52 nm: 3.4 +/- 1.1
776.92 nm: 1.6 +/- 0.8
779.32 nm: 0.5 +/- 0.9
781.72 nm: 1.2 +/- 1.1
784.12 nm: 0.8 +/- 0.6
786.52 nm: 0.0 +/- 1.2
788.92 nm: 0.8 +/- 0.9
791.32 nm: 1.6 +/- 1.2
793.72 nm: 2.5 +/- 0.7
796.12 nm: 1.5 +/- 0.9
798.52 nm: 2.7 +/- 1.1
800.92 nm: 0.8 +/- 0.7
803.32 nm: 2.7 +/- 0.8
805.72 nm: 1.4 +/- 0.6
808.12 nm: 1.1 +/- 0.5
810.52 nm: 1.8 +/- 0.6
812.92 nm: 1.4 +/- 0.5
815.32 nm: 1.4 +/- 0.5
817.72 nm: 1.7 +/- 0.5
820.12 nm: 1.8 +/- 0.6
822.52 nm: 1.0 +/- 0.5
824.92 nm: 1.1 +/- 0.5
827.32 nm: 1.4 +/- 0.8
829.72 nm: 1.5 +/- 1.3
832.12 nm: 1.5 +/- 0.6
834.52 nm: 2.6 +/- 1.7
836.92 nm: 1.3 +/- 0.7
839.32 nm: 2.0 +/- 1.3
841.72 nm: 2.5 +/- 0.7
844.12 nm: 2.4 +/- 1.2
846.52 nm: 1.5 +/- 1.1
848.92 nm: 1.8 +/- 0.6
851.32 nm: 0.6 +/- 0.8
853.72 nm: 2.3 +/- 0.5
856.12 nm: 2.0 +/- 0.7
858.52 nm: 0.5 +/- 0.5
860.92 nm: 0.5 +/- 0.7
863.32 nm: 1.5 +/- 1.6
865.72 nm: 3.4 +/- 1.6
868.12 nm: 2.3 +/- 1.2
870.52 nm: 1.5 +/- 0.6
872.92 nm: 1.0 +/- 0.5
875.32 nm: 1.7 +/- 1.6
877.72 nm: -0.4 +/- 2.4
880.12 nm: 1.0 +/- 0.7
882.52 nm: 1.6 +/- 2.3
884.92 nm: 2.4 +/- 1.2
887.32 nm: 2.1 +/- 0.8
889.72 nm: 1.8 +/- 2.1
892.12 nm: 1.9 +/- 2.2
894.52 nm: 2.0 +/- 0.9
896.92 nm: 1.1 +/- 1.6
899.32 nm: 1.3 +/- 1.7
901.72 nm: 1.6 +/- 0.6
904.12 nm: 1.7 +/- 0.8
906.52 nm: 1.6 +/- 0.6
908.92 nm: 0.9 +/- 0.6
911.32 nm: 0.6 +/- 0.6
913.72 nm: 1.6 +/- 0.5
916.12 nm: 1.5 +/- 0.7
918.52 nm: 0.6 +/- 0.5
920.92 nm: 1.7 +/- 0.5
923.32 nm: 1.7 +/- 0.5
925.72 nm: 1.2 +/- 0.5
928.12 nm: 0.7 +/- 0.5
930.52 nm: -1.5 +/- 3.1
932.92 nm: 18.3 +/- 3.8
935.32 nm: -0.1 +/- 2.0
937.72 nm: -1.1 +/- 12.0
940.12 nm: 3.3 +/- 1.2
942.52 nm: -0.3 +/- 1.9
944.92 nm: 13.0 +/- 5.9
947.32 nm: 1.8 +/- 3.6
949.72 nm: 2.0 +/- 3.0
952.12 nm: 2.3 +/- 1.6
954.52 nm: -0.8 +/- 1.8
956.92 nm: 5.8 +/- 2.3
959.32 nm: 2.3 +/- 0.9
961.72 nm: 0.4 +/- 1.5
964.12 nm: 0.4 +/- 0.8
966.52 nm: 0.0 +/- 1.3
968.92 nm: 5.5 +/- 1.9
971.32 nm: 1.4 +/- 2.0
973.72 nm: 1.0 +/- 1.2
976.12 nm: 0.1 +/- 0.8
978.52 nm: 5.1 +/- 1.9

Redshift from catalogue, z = 1.50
